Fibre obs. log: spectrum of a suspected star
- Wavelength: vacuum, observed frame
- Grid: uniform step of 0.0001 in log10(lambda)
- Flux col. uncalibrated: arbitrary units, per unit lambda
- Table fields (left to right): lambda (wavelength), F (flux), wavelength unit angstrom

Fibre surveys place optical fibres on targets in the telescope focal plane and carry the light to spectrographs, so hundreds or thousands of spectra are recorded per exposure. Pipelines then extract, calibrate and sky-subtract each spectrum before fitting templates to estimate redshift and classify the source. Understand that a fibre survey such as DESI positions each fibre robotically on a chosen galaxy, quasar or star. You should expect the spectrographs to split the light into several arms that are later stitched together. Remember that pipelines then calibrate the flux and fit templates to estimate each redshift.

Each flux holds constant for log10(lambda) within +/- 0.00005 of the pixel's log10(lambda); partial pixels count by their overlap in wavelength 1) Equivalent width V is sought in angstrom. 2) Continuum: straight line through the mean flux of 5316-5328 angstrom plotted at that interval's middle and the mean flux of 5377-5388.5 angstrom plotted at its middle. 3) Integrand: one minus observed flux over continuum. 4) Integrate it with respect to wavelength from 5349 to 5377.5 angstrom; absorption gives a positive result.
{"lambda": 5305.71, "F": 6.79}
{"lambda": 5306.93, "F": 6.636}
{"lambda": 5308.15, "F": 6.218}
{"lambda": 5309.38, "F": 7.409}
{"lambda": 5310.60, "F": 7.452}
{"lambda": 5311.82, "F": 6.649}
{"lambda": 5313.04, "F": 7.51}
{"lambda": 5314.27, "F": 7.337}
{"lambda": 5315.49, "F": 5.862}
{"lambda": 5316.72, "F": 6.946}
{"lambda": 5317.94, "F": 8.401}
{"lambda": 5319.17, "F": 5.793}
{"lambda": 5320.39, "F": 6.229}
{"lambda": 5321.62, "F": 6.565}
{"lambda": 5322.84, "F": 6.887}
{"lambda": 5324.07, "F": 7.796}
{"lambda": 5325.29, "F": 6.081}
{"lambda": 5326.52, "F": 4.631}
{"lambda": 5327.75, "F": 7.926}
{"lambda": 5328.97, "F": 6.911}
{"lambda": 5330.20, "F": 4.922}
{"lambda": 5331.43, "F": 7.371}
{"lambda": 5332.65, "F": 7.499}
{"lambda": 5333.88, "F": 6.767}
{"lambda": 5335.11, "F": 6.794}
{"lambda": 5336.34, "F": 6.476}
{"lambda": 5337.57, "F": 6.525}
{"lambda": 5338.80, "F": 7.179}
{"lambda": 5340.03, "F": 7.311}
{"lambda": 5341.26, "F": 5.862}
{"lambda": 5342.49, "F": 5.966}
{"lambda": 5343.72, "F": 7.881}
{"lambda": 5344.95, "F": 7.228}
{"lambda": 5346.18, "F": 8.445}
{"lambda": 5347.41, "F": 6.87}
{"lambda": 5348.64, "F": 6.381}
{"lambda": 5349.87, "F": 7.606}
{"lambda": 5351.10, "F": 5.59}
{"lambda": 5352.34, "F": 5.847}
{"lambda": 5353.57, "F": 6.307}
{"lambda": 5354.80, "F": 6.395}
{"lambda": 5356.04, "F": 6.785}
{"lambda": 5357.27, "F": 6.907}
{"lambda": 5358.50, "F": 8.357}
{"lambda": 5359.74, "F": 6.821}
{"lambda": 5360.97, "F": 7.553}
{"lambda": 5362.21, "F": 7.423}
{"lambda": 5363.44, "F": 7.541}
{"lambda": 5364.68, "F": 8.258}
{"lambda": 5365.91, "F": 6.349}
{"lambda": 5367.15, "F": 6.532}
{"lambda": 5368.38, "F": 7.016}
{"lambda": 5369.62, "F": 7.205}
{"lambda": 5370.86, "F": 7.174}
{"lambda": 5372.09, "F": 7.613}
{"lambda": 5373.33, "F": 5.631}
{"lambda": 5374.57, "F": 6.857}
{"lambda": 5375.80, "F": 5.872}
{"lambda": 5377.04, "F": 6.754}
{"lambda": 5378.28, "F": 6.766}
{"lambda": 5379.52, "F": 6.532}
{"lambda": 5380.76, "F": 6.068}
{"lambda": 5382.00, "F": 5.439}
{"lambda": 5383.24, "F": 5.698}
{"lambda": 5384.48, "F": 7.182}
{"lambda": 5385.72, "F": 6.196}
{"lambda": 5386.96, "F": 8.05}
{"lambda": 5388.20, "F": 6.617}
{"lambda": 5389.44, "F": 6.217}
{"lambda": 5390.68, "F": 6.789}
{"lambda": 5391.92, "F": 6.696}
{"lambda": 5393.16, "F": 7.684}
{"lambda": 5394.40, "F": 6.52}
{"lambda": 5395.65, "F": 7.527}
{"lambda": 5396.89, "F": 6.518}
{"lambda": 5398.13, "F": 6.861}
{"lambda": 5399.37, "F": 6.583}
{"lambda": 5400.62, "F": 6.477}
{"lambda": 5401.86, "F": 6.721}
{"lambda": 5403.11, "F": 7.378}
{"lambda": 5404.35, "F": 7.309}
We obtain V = -1.4 angstrom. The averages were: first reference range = 6.68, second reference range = 6.51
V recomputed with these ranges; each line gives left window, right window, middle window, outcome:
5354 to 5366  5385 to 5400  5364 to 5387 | 1.3 angstrom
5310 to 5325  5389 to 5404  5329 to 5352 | 0.3 angstrom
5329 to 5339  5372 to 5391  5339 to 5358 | -0.5 angstrom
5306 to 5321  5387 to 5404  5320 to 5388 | 0.9 angstrom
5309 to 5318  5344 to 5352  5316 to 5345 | 1.4 angstrom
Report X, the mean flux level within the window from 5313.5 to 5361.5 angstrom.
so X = 6.8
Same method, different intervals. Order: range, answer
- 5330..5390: 6.8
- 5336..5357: 6.75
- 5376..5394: 6.6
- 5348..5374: 6.92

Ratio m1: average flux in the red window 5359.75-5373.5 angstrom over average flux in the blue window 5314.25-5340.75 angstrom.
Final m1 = 1.06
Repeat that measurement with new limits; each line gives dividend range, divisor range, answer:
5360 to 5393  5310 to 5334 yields 1.00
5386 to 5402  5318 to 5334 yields 1.04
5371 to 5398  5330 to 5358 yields 0.98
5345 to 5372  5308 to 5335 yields 1.04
